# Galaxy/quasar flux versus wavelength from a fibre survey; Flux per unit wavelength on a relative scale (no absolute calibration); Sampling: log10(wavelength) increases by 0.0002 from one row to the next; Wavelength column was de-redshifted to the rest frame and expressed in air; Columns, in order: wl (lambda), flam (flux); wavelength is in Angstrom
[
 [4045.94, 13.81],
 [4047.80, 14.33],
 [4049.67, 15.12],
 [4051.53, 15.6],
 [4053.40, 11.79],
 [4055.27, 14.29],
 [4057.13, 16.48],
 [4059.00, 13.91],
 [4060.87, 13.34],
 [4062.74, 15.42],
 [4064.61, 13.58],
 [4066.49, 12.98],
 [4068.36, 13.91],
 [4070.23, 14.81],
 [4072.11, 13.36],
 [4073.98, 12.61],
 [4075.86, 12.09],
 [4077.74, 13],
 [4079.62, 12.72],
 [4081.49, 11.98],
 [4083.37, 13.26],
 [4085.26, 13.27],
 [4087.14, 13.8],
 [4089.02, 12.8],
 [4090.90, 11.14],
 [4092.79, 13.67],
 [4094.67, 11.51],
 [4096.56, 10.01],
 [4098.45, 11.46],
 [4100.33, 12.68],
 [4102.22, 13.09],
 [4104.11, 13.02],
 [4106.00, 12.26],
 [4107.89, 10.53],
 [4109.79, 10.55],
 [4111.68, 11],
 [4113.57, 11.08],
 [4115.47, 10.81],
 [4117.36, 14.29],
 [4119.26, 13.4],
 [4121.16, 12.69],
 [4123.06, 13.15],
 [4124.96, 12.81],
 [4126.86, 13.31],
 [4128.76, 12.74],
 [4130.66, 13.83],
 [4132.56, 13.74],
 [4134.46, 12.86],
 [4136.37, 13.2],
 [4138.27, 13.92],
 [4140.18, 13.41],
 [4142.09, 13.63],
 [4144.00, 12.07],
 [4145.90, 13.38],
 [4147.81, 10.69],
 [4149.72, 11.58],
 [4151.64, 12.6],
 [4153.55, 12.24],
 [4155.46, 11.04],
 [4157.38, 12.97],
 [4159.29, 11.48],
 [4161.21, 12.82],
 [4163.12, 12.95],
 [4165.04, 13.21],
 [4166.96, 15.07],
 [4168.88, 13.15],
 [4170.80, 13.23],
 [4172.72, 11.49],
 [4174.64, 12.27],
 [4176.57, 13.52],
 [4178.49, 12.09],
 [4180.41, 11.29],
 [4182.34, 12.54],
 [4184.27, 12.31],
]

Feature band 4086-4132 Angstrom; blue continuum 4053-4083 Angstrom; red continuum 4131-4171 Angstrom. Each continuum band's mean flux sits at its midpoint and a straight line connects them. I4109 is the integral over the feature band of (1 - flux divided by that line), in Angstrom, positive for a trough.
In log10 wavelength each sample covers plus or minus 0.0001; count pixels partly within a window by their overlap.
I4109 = 3.0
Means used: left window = 13.5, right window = 12.8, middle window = 12.3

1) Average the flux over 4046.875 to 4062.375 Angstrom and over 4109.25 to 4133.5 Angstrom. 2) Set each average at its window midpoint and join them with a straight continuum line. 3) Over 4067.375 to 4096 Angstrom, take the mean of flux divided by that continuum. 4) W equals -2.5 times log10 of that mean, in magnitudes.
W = 0.06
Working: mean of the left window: 14.4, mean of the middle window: 12.9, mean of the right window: 12.6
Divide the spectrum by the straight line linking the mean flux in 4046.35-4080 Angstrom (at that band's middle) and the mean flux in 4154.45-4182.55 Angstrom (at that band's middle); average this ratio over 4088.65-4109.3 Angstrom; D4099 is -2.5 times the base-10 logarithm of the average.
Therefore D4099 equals 0.127 mag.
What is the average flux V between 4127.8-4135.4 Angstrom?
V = 13.3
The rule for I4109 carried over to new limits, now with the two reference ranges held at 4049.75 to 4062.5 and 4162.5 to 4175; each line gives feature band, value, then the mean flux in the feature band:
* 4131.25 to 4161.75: 1.68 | 12.6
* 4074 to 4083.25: 1.03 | 12.5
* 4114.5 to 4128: 0.70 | 12.9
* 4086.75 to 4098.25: 1.59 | 12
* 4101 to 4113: 1.78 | 11.7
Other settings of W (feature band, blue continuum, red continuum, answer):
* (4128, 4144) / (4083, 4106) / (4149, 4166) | -0.082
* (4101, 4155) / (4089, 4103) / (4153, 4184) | -0.027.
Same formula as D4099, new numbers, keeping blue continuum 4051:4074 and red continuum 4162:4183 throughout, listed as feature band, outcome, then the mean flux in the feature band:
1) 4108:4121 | 0.14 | 11.8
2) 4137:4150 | 0.03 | 12.7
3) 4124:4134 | 0.00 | 13.3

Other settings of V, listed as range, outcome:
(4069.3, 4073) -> 14.1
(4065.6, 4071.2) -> 13.9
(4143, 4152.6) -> 12.1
